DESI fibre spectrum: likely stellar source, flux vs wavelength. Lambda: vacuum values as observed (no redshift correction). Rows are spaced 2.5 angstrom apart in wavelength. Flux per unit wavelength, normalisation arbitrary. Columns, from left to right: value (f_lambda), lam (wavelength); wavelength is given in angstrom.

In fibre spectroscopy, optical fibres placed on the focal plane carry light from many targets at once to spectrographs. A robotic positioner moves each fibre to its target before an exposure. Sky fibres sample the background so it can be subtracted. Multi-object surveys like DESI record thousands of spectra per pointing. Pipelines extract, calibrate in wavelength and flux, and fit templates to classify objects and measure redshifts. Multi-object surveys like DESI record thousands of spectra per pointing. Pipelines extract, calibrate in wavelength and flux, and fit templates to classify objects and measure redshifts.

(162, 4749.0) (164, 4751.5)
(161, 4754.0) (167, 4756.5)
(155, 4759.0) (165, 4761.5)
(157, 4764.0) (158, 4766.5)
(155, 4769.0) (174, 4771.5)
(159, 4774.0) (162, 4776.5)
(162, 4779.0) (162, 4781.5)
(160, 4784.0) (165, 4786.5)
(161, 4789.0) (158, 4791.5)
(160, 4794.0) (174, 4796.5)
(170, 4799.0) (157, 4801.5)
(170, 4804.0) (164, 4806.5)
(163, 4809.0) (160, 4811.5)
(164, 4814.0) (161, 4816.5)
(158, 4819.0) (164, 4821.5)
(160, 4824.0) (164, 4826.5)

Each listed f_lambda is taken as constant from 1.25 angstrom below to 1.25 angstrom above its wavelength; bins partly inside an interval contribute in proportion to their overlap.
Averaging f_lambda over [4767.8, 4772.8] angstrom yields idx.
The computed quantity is 165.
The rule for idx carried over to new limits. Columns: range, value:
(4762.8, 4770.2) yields 157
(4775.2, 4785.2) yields 161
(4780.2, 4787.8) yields 162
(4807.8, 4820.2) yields 161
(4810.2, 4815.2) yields 162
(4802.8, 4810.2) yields 166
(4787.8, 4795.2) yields 160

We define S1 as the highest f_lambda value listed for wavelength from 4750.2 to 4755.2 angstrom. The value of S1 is 164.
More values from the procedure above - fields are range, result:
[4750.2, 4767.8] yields 167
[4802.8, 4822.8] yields 170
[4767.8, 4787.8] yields 174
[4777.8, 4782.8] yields 162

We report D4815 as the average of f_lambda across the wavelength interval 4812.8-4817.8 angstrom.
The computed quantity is 162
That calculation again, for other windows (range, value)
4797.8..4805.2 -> 166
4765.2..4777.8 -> 162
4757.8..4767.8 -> 159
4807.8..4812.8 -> 162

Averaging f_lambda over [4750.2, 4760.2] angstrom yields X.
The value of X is 162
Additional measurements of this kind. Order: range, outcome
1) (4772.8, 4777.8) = 161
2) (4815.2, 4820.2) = 160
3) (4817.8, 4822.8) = 161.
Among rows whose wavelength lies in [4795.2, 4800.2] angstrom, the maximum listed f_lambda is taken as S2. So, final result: 174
